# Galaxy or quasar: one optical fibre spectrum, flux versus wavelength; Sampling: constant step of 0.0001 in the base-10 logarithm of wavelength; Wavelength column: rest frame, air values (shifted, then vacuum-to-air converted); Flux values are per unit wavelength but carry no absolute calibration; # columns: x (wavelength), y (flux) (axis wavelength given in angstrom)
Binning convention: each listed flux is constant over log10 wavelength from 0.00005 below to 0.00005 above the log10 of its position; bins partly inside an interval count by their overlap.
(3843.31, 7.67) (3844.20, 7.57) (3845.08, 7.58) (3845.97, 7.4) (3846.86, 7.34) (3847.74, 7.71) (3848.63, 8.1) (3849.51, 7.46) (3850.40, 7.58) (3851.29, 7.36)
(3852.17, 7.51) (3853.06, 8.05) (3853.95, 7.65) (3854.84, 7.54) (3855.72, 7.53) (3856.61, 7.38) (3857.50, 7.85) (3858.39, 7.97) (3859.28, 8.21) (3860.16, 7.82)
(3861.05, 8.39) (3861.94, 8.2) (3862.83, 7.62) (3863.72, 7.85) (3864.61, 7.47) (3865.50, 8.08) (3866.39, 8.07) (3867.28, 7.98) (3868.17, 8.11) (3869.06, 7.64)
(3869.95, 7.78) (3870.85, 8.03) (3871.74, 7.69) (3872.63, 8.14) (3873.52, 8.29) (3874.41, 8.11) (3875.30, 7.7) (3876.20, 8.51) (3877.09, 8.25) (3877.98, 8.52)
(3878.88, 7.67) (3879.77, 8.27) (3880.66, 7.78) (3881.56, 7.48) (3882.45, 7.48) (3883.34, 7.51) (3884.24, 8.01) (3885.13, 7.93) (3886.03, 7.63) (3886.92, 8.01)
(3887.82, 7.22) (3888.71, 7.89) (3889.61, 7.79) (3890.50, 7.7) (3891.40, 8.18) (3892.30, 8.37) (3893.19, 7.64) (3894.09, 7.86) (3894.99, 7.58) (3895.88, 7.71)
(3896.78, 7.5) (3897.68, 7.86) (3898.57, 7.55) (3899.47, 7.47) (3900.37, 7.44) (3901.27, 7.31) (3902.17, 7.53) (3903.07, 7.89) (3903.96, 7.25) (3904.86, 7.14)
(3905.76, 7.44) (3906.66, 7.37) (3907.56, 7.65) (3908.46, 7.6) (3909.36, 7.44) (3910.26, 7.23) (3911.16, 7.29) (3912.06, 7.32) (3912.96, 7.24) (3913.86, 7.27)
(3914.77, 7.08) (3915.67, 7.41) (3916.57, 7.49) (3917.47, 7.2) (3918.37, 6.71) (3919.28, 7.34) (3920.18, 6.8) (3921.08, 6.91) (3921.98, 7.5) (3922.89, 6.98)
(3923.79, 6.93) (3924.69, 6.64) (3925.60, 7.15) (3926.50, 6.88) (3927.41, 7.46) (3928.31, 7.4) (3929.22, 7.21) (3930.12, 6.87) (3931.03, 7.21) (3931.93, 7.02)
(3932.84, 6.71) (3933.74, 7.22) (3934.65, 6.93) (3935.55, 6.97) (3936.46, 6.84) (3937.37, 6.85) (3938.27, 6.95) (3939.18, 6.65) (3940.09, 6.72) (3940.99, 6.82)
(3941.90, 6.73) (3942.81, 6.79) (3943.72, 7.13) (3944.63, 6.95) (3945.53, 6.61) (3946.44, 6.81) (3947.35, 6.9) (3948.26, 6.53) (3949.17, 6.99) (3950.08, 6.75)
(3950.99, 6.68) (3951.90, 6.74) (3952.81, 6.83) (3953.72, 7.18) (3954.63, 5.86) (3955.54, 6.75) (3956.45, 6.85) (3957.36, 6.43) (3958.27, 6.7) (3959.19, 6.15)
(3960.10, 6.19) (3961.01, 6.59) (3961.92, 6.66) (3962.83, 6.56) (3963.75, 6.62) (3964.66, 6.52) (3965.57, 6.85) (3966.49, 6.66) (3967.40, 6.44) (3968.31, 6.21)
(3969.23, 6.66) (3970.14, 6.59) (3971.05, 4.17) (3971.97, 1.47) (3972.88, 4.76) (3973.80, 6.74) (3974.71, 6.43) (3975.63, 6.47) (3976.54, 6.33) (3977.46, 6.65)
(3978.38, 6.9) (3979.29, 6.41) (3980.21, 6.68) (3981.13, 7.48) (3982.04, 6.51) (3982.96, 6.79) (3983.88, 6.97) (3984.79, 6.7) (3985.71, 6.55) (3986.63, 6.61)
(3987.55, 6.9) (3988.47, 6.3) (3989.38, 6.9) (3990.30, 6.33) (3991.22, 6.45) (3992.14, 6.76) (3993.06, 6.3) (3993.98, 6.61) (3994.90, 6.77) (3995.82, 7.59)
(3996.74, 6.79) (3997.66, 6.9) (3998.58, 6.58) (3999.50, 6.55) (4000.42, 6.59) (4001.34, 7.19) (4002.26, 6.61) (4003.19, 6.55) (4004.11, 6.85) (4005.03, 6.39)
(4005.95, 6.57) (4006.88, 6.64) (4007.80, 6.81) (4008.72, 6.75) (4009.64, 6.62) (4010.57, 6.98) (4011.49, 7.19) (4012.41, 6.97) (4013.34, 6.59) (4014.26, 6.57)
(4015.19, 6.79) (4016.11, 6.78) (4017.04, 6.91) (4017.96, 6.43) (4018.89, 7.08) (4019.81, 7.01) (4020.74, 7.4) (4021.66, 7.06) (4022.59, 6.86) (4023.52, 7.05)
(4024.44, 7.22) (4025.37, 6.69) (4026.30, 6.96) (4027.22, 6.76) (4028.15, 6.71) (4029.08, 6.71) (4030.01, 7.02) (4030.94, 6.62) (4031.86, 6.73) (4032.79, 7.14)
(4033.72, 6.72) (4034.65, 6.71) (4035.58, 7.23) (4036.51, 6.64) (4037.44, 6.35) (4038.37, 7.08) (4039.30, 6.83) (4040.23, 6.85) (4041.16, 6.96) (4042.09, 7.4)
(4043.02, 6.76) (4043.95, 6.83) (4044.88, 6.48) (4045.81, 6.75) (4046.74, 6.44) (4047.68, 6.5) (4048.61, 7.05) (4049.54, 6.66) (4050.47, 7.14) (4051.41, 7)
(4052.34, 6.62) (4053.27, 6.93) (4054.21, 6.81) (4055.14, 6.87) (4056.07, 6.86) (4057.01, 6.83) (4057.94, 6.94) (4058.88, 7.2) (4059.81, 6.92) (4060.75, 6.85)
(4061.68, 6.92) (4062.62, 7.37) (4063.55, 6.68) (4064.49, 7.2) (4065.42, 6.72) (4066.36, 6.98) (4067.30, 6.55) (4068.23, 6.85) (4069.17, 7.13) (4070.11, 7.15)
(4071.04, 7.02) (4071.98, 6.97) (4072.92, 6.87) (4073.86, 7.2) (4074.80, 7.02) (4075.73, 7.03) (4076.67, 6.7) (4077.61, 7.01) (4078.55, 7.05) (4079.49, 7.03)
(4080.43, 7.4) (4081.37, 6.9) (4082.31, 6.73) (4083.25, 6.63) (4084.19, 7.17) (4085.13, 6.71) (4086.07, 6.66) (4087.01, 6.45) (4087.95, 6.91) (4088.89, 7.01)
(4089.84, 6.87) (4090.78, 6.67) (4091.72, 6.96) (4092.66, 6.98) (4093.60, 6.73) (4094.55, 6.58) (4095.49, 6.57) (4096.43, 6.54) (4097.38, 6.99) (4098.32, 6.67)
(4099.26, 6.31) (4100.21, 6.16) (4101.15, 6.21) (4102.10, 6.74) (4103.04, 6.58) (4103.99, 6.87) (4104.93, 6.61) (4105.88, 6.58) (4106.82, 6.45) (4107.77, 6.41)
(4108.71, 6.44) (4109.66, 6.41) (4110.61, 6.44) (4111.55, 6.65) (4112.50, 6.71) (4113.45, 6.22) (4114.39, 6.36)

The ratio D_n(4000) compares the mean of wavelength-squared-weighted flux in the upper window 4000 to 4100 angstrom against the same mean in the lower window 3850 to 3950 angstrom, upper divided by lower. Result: 0.99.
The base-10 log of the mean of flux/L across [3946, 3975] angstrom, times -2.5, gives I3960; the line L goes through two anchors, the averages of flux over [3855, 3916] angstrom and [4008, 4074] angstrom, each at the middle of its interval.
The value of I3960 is 0.16 mag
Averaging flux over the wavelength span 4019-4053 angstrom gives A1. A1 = 6.86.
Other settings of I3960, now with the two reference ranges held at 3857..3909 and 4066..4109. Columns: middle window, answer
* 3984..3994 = 0.107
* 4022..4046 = 0.032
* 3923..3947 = 0.091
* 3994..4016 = 0.066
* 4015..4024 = 0.027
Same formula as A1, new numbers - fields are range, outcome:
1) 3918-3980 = 6.63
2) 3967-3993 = 6.29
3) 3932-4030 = 6.65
